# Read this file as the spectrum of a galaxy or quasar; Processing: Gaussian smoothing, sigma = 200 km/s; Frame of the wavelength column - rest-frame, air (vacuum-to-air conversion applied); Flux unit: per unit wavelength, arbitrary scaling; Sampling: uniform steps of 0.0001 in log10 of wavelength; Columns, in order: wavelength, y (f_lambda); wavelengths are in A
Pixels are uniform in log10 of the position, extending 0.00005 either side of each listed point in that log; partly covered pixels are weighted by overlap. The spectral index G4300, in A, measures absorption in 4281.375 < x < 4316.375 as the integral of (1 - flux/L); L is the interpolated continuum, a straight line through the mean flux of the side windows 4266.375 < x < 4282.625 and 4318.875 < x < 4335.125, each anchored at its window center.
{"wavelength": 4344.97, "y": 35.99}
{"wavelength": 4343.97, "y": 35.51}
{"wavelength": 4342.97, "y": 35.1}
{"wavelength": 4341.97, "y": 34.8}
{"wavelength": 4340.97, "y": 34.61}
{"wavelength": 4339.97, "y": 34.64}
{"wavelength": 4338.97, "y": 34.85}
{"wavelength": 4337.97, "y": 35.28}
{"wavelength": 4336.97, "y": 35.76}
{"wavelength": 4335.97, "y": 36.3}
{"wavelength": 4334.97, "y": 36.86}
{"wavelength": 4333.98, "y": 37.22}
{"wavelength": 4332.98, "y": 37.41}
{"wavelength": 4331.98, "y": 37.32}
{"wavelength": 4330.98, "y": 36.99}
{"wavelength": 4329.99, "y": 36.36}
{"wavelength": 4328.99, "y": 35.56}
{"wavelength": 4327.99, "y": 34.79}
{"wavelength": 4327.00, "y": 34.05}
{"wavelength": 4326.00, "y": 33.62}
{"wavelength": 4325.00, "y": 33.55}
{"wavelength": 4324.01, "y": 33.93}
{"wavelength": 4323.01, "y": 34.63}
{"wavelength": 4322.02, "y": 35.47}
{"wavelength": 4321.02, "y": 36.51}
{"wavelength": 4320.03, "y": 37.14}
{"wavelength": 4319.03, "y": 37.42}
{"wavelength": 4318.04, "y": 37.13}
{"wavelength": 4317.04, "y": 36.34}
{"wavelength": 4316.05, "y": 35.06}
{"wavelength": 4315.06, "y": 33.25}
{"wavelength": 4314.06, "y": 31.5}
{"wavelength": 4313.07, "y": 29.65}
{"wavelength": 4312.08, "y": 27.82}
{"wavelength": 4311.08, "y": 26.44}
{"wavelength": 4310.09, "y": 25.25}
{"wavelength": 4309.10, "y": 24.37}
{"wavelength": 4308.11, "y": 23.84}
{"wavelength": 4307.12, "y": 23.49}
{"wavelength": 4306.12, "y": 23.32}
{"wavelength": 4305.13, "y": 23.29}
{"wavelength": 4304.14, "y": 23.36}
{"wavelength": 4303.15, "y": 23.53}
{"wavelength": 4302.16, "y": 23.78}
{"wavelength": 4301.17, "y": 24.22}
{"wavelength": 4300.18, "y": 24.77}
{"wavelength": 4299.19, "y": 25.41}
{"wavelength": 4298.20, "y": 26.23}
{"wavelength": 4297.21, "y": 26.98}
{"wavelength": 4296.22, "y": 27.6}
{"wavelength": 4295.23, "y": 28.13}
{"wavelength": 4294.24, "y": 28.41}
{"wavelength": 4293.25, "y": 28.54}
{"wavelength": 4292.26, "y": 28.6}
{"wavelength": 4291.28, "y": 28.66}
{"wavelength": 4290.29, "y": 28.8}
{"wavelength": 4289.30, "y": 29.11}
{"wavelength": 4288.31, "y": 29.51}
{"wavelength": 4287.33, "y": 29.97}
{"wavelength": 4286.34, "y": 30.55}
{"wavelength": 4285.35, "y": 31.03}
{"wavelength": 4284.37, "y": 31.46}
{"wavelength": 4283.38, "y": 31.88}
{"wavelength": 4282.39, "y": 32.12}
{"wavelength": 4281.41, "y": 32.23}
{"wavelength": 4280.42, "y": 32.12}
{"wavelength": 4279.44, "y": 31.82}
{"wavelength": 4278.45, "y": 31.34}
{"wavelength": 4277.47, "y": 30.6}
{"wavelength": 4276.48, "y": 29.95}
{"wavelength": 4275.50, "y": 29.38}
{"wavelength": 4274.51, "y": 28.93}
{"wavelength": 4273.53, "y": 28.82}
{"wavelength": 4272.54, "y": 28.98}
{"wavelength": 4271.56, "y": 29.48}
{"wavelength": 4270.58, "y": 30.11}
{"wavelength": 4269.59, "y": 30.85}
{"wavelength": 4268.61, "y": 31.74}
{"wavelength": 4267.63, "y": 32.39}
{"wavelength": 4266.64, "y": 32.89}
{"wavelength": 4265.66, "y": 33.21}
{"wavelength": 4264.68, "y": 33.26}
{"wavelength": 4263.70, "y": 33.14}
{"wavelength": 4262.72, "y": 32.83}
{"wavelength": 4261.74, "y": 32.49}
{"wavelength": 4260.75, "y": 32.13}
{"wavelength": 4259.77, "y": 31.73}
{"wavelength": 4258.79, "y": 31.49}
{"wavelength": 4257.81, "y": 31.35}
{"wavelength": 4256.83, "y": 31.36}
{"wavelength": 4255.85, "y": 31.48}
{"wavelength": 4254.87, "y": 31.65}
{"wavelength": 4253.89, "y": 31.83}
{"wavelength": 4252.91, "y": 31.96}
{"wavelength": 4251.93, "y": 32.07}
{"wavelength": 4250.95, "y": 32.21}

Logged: 5.6 A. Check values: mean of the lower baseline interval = 30.8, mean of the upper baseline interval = 35.8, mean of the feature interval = 27.7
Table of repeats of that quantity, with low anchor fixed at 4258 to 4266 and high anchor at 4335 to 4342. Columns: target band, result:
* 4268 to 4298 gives 3.02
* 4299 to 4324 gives 3.72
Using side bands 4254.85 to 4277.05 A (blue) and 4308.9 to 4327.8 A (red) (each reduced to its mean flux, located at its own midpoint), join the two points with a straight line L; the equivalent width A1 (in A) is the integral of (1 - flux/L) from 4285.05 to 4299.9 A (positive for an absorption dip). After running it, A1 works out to 1.7 A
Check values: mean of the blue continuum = 31.3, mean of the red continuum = 33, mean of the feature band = 28.4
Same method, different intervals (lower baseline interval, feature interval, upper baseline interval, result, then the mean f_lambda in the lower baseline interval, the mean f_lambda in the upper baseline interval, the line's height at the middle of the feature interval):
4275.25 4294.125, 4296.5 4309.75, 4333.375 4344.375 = 3.2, 30.4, 35.6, 32.1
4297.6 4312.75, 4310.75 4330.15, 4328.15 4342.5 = -2.4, 24.7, 36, 30.4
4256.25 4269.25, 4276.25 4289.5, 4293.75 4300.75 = -0.9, 32.3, 26.7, 29.1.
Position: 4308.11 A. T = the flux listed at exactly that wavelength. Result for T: 23.84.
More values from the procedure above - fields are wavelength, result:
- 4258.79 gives 31.49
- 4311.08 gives 26.44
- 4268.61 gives 31.74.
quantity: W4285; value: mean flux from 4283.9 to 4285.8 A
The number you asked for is 31.4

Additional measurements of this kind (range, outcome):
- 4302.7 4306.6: 23.4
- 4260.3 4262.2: 32.2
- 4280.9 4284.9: 31.9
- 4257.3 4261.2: 31.7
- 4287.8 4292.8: 29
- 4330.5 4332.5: 37.1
